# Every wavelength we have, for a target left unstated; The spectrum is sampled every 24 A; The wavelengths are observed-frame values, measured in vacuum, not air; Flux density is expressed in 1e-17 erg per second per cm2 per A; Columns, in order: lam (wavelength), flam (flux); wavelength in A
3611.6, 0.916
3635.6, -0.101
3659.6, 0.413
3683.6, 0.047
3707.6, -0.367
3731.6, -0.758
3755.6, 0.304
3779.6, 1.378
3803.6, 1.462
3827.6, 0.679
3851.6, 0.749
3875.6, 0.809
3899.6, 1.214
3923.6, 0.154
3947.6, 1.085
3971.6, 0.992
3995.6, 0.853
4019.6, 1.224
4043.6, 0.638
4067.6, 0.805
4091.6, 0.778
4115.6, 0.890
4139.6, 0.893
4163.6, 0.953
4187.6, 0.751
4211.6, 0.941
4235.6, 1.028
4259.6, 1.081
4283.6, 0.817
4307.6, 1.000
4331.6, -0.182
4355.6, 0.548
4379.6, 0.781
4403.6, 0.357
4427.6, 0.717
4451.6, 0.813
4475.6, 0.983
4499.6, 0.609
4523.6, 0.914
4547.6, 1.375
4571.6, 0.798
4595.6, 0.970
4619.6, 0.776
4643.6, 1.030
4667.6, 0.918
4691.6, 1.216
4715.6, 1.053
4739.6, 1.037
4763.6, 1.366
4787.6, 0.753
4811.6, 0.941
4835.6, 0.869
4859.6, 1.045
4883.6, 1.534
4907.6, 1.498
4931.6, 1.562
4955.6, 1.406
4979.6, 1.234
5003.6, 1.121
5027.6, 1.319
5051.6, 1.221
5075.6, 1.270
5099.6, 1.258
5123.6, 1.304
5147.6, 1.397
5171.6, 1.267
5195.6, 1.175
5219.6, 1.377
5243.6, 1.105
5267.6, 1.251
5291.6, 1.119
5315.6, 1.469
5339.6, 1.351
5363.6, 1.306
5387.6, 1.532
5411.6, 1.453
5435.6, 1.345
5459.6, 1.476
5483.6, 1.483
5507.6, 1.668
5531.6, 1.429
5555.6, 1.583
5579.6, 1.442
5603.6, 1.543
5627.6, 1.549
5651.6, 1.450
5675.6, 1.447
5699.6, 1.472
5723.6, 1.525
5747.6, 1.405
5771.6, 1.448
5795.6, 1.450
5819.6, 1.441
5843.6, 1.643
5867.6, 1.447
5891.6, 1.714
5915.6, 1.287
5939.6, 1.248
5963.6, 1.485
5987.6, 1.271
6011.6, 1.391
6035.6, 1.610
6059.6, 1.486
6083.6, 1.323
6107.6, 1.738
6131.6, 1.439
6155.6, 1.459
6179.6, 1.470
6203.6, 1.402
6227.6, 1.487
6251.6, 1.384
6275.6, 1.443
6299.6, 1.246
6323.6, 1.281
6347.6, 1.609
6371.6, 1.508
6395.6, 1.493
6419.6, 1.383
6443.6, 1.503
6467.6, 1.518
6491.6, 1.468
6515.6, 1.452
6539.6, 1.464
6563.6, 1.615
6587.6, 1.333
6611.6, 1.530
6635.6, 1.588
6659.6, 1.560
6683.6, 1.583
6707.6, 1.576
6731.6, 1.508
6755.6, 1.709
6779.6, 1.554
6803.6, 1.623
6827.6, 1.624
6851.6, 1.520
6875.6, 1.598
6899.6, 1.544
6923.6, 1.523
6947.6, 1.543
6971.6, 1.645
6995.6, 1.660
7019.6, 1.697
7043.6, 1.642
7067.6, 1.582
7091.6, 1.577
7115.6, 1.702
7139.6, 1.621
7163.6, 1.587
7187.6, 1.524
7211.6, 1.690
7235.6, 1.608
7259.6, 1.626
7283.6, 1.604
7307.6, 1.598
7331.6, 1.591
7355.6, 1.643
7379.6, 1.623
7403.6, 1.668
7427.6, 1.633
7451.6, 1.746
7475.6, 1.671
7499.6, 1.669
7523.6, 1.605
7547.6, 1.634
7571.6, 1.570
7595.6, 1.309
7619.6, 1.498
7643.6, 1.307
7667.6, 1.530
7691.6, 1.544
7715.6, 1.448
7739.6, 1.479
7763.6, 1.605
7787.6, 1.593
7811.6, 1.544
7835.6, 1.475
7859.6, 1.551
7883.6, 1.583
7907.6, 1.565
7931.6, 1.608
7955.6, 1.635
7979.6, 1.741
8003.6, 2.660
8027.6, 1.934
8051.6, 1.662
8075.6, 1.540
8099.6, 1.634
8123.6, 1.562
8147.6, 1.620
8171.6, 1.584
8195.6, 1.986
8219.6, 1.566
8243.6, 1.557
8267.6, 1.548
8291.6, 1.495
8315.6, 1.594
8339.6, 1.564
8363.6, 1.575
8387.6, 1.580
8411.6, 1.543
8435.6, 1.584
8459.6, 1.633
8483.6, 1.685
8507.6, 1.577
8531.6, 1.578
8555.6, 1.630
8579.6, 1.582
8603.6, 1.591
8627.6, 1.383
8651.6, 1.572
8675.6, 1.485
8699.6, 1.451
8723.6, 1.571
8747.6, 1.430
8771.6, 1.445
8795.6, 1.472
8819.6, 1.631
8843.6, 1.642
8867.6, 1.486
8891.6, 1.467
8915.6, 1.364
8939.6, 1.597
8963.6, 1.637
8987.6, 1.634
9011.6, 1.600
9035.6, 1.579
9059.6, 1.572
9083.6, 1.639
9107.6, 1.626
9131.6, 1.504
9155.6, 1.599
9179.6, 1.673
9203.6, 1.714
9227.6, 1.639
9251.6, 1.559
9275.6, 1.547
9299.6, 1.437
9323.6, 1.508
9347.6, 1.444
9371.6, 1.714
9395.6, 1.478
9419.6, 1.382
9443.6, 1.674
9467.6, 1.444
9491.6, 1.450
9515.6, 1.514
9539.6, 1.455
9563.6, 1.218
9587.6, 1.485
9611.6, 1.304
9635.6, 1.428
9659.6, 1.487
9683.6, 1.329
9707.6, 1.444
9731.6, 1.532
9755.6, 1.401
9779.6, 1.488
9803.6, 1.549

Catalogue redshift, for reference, 0.22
